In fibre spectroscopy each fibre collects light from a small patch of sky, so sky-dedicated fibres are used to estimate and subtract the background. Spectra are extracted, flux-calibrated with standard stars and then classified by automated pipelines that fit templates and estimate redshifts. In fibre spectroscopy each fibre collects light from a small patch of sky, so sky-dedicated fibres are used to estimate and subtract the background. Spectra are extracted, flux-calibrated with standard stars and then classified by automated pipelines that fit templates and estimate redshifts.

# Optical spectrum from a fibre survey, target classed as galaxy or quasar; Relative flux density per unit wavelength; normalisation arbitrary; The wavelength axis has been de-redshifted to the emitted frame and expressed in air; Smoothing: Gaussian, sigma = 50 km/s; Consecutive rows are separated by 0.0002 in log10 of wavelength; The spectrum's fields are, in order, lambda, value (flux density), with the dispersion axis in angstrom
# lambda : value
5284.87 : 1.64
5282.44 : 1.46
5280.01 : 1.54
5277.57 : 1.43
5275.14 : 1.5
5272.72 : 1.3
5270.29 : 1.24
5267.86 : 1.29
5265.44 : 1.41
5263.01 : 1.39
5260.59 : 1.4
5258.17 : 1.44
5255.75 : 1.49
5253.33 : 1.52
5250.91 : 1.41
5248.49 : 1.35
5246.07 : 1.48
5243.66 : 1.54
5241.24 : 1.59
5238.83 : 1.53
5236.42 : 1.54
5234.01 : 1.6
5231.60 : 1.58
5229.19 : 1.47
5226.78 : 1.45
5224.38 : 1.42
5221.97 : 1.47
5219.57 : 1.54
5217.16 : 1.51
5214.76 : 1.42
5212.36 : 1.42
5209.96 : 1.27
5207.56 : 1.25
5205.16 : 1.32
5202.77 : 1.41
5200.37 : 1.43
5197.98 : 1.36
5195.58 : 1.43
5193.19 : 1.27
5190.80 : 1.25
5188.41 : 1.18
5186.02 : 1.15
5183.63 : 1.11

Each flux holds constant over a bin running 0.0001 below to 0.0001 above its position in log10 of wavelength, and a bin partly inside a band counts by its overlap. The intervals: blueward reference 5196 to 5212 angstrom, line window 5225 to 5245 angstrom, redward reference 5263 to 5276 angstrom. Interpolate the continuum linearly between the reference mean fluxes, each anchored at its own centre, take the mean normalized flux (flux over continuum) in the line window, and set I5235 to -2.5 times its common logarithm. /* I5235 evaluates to -0.140 mag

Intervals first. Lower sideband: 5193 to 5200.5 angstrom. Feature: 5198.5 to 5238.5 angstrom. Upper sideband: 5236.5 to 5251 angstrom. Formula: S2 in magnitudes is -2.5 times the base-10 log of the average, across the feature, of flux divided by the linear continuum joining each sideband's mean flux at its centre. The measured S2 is -0.01 mag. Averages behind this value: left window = 1.38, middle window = 1.44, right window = 1.49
